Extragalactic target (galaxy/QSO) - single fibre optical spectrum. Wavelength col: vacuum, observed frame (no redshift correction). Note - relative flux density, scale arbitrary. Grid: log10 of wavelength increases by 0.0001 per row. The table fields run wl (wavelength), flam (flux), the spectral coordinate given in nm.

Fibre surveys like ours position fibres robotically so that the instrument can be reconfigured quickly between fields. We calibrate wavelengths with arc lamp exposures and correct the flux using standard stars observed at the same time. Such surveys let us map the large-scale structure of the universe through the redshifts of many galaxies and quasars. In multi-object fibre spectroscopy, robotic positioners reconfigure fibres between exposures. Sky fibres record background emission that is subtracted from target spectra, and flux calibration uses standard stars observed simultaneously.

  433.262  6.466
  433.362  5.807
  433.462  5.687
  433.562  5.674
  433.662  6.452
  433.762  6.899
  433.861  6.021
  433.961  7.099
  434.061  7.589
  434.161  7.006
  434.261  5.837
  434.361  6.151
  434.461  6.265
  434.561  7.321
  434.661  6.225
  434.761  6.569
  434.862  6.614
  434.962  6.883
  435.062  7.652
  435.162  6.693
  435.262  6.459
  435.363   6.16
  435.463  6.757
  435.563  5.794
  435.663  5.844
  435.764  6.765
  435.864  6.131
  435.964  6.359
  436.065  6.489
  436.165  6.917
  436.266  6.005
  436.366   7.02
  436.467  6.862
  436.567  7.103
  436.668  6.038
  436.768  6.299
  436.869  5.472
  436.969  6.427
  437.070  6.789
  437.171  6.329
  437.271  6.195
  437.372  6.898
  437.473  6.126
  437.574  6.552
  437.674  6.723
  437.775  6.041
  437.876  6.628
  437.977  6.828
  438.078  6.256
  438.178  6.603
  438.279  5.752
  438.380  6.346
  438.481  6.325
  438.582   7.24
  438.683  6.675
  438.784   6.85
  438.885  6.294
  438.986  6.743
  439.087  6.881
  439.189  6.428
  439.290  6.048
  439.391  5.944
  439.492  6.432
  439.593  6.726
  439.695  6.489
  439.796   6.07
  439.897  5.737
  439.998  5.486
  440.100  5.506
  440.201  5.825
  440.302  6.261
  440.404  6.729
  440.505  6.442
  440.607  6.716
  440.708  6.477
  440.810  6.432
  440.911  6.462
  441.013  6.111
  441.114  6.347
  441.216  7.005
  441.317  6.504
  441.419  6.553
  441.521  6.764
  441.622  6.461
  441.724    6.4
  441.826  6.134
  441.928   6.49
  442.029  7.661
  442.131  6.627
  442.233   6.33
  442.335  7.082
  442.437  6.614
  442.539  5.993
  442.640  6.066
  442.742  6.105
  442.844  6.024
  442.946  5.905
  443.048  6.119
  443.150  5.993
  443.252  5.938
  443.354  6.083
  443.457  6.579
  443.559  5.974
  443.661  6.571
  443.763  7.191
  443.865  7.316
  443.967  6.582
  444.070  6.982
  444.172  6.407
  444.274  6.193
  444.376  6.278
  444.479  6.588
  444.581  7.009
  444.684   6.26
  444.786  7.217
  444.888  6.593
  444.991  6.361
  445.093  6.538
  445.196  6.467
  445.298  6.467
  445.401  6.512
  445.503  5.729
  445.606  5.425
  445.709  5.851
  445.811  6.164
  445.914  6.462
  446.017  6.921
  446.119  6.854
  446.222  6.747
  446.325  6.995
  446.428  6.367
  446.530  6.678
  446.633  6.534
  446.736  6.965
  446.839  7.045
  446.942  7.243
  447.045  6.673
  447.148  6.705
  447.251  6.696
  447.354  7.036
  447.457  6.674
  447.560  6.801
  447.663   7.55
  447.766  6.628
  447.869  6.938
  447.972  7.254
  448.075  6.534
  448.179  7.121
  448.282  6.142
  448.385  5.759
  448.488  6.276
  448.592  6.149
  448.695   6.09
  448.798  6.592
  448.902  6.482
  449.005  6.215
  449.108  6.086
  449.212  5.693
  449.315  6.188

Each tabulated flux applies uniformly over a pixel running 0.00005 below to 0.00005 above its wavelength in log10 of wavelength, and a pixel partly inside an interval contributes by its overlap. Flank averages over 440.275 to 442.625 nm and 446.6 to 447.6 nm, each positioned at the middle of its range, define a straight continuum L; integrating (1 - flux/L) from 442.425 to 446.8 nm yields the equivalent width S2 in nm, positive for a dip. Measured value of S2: 0.180 nm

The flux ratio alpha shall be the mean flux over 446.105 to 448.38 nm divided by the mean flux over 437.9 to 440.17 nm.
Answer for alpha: 1.1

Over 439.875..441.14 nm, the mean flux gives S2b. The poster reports 6.2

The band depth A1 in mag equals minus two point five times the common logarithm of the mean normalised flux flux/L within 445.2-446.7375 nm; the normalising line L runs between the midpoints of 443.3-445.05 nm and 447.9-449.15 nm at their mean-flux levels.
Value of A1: 0.015 mag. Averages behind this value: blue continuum 6.6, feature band 6.43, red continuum 6.4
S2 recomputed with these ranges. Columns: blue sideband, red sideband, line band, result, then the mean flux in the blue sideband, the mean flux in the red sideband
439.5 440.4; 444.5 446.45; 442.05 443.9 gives -0.02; 6.07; 6.47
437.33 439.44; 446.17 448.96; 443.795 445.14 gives -0.01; 6.48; 6.69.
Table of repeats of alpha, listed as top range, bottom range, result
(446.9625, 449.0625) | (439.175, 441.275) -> 1.06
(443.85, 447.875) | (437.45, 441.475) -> 1.04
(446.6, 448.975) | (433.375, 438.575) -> 1.03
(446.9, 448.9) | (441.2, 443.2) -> 1.04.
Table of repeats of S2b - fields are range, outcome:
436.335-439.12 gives 6.51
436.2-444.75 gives 6.43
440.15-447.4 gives 6.5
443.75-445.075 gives 6.67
